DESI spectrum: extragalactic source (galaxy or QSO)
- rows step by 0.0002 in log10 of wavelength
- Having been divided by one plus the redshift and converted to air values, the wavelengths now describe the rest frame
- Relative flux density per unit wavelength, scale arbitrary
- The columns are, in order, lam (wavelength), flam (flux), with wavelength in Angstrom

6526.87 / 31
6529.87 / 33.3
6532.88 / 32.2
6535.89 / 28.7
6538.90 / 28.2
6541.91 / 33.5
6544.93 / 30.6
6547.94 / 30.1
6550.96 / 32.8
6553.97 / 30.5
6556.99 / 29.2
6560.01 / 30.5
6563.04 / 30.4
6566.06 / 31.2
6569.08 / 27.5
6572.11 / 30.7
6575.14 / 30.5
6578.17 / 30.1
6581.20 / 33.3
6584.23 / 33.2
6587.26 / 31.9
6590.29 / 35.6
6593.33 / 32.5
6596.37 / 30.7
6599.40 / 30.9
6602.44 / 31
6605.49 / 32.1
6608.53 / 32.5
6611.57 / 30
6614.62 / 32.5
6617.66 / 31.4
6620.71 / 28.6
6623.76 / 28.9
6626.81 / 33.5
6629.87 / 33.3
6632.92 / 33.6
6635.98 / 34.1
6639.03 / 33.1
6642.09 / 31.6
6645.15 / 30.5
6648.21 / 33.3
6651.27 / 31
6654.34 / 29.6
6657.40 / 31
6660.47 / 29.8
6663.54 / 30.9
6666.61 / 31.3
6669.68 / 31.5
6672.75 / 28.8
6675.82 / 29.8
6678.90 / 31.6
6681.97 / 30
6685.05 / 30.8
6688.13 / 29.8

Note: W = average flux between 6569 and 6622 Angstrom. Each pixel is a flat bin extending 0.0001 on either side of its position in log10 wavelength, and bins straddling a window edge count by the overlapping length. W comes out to 31.5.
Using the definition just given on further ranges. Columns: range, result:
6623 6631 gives 32.1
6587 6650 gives 32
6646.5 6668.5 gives 31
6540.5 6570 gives 30.7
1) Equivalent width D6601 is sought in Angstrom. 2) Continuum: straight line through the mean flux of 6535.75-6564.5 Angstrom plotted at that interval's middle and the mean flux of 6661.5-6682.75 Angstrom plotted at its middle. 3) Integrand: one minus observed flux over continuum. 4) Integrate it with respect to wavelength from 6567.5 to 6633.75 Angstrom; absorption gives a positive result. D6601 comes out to -2.2 Angstrom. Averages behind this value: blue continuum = 30.5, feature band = 31.5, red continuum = 30.6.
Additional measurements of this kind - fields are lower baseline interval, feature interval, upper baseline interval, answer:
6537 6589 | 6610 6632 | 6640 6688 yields -0.3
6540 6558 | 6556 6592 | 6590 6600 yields 0.6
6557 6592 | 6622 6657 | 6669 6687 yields -1.5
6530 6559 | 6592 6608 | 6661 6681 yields -0.4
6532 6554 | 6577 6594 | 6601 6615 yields -0.8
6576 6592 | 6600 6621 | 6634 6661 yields 0.6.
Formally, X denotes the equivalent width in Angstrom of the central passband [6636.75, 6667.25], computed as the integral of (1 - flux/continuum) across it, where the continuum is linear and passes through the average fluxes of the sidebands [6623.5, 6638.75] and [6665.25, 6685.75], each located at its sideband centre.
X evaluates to 0.6 Angstrom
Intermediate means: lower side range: 33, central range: 31.3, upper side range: 30.5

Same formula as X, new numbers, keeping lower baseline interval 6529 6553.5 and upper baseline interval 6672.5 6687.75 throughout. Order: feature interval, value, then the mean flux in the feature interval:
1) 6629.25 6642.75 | -1.19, 33.2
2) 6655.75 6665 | -0.04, 30.6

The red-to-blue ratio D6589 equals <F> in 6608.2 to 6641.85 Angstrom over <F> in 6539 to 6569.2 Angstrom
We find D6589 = 1.0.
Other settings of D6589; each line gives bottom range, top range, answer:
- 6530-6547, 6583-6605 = 1.05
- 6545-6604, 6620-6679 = 1.00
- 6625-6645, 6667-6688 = 0.92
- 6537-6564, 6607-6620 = 1.03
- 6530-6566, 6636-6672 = 1.02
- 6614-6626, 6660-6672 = 1.01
